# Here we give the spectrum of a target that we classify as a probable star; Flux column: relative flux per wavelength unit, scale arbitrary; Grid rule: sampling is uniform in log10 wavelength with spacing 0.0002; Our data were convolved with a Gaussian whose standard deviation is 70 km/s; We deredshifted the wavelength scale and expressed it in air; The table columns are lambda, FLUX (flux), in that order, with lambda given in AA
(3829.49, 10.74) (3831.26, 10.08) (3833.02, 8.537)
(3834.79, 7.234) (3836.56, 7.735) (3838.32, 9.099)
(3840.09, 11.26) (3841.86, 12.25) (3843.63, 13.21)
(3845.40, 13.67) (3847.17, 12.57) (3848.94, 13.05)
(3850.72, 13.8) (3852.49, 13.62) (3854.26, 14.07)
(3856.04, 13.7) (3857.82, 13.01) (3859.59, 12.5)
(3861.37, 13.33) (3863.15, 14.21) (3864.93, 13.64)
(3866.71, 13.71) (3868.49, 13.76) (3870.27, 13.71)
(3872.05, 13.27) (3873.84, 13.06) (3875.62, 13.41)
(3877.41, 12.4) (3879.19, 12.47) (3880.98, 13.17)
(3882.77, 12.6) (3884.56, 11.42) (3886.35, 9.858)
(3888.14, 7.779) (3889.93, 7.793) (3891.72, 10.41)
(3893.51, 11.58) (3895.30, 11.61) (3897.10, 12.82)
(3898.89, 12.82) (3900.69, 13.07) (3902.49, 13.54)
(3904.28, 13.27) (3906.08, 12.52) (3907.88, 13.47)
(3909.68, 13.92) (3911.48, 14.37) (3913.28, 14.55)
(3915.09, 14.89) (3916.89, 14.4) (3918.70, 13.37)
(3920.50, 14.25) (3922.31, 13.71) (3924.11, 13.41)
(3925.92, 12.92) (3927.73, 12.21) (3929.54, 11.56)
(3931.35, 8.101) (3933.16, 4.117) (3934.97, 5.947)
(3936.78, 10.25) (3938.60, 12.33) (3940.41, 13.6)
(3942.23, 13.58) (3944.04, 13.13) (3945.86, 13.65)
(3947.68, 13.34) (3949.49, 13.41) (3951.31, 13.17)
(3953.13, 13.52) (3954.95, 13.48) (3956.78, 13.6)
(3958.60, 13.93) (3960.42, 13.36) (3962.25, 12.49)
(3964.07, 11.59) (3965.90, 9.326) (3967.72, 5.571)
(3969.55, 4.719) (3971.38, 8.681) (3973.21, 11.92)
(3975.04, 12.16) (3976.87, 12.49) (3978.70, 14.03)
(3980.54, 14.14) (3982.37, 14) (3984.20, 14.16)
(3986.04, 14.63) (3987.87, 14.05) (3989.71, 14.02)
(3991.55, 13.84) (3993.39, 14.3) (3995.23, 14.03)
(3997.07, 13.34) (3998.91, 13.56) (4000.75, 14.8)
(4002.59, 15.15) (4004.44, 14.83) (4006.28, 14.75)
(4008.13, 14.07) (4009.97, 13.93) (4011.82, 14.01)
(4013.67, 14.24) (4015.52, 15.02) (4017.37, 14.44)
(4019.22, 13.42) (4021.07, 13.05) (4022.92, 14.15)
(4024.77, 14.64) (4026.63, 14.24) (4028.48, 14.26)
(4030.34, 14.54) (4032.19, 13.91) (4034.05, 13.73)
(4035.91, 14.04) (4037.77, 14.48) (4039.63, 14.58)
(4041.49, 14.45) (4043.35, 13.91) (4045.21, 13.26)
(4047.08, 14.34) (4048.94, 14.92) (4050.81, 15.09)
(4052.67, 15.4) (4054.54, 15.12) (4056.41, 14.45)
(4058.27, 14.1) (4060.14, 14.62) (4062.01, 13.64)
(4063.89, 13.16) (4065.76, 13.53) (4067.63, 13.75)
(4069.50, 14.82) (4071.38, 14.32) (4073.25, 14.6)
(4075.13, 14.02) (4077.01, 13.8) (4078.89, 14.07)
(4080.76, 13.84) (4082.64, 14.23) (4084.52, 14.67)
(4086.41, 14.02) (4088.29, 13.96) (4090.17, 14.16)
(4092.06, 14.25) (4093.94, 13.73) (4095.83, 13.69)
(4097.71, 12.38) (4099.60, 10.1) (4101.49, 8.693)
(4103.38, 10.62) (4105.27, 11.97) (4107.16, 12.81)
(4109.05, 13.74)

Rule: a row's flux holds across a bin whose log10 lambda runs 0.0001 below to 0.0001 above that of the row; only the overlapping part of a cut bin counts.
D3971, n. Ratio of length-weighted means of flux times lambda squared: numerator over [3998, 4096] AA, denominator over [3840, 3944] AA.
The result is 1.23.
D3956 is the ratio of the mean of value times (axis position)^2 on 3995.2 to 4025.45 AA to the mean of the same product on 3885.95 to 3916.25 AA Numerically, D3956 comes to 1.2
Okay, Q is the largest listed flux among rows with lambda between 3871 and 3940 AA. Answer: 14.89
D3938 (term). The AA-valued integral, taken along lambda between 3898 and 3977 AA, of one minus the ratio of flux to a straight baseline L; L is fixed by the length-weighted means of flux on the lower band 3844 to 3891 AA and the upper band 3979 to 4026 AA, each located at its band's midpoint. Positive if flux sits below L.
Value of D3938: 7.7 AA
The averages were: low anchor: 12.7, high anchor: 14.2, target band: 12.1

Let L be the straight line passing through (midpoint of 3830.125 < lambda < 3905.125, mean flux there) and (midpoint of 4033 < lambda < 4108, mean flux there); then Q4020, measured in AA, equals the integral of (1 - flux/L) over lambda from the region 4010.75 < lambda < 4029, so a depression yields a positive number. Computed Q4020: -1.1 AA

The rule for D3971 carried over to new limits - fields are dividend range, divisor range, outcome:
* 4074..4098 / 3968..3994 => 1.18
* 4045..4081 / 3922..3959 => 1.26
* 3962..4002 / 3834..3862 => 1.09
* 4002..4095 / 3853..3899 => 1.25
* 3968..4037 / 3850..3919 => 1.12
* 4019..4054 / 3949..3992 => 1.20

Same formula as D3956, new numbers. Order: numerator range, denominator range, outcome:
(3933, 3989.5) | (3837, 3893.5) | 1.02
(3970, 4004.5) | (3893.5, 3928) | 1.04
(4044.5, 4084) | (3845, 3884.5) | 1.19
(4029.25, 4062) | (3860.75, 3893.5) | 1.29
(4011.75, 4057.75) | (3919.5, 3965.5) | 1.23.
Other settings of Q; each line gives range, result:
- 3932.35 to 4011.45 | 15.15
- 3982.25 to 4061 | 15.4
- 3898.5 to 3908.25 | 13.54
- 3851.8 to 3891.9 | 14.21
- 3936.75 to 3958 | 13.65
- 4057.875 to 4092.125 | 14.82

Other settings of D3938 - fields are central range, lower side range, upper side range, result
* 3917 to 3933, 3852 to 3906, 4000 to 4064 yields 1.1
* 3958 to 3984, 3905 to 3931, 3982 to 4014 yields 4.8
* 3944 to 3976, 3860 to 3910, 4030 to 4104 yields 3.2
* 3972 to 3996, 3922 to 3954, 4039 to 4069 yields -1.6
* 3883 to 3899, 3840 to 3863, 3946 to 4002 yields 2.9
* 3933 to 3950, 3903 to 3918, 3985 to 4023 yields 2.9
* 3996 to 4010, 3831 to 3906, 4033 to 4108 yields -1.2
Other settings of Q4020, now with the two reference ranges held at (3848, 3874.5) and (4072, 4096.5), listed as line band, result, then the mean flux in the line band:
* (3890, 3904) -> 1.6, 12.1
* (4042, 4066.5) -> -0.5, 14.3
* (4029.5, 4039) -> -0.1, 14.2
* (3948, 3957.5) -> 0.2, 13.4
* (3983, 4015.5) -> -0.9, 14.2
